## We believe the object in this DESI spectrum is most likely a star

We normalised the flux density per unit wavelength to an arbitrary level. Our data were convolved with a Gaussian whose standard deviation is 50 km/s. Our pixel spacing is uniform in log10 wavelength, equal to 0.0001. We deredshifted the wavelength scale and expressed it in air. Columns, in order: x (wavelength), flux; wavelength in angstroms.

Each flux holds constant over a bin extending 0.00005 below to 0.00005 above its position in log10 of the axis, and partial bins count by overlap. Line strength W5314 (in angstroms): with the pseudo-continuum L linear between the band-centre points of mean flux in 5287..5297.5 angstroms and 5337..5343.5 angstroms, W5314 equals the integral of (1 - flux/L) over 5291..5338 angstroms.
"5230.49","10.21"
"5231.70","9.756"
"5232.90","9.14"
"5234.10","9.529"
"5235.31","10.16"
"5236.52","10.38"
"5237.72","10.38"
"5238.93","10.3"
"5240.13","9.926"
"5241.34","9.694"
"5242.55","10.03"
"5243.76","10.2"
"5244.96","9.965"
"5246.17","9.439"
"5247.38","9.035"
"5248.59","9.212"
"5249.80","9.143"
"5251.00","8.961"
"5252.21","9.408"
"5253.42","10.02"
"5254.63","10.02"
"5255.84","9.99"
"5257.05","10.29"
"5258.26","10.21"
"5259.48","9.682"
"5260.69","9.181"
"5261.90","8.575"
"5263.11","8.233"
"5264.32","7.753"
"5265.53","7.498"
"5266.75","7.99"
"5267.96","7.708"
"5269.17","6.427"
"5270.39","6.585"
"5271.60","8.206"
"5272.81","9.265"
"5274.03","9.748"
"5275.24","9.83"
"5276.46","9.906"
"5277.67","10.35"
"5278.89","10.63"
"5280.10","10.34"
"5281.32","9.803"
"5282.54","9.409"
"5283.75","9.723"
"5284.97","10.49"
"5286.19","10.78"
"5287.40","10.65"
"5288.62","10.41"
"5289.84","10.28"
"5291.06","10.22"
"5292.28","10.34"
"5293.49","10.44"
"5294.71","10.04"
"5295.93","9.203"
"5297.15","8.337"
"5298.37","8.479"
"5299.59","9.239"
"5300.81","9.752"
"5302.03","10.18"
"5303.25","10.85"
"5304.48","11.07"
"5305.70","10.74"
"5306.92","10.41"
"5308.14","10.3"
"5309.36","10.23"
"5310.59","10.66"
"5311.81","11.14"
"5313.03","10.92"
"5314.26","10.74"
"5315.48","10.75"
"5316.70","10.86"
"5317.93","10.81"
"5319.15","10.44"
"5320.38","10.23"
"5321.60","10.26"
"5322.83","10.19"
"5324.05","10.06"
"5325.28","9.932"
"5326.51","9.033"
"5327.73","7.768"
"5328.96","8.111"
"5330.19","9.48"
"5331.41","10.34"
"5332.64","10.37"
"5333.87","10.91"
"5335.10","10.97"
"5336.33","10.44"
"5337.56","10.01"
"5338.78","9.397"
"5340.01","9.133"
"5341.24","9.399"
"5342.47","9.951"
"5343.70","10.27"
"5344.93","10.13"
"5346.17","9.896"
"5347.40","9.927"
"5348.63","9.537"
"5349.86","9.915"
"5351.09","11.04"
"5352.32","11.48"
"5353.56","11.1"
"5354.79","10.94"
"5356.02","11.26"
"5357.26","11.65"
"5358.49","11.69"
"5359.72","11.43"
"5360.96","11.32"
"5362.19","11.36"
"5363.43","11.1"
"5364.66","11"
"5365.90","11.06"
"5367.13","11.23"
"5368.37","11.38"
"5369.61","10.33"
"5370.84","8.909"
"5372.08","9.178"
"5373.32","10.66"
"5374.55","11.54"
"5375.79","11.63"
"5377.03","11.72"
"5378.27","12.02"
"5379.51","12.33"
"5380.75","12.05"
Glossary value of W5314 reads -1.3 angstroms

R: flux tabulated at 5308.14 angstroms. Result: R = 10.3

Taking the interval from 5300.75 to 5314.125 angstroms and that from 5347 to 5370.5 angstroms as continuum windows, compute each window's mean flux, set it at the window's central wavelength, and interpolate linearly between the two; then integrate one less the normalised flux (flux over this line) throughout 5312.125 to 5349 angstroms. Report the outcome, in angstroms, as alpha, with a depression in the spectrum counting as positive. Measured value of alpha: 2.6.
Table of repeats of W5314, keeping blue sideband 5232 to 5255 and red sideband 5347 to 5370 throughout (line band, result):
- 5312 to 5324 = 0.0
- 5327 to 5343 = 1.5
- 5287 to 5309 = 0.6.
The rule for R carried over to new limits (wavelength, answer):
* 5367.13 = 11.23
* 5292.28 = 10.34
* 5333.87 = 10.91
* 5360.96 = 11.32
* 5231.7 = 9.756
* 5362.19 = 11.36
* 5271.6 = 8.206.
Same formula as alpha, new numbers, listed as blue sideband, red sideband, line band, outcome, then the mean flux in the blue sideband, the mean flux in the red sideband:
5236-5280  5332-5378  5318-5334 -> 0.7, 9.29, 10.6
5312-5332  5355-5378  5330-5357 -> 0.6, 10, 11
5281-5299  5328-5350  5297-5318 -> -0.9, 9.91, 9.86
